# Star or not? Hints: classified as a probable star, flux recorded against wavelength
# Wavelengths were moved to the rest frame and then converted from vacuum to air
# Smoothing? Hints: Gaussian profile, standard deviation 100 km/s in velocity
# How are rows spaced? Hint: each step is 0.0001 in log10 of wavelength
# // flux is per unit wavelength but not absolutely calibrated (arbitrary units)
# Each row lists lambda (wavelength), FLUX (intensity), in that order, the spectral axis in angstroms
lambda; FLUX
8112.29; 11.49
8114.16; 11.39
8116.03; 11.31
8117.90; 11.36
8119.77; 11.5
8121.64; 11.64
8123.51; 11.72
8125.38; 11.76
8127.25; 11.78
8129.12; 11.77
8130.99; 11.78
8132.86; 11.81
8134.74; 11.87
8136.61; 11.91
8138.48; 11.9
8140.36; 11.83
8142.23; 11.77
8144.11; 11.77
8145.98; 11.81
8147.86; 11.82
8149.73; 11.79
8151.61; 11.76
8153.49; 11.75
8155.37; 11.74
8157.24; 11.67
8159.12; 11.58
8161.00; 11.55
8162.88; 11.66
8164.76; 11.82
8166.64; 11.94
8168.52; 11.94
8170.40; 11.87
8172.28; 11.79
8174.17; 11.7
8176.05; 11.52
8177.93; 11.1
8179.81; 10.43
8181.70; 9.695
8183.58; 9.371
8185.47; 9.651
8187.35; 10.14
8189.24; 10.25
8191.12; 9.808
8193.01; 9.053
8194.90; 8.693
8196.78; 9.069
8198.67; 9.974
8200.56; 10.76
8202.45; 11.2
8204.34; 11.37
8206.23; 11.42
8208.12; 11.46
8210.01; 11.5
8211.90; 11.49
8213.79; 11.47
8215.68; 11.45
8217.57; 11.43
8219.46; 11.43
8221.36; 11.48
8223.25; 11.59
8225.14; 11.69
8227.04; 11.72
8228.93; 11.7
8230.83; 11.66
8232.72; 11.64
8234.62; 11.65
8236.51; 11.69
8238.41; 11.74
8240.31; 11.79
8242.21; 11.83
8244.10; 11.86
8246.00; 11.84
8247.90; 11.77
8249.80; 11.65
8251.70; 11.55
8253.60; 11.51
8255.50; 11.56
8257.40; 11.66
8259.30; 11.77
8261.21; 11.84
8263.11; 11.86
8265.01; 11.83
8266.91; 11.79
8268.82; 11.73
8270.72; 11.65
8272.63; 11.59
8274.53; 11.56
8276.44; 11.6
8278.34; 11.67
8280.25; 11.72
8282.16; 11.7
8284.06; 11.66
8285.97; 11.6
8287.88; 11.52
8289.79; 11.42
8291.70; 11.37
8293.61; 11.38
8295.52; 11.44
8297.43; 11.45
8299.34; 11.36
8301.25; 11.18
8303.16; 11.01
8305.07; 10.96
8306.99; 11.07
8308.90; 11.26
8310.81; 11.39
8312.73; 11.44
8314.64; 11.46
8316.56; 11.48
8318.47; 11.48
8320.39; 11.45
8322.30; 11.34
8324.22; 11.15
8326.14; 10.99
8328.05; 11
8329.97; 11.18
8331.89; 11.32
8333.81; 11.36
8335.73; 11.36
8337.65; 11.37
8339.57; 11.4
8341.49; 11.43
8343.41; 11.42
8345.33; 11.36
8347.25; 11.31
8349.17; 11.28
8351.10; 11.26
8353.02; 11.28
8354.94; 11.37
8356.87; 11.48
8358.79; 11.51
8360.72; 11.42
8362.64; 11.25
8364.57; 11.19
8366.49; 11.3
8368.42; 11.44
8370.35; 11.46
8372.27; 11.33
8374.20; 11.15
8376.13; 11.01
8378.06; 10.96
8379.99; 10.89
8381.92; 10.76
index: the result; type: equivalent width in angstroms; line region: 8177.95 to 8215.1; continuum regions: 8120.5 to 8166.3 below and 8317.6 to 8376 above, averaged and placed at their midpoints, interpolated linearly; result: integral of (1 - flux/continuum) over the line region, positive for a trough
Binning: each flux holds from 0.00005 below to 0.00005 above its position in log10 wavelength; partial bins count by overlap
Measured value 4.0 angstroms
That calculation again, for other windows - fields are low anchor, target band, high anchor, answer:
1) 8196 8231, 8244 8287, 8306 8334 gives -1.60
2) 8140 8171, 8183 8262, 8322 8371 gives 3.06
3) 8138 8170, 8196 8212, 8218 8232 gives 1.03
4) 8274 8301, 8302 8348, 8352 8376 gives 0.57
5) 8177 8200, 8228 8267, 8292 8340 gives -4.62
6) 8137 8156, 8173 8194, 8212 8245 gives 2.62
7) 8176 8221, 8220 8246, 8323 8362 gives -2.30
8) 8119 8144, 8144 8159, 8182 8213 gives -0.56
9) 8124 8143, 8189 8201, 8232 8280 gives 2.23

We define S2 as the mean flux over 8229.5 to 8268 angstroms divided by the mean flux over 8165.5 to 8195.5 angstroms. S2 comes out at 1.11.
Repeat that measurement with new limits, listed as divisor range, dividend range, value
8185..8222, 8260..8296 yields 1.09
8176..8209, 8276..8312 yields 1.11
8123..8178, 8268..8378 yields 0.97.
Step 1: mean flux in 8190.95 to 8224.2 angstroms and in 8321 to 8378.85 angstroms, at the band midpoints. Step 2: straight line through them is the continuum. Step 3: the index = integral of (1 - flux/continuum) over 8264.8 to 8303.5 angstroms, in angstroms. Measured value -1.6 angstroms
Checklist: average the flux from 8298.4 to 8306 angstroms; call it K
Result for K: 11.1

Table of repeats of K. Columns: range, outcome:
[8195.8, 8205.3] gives 10.5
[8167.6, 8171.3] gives 11.9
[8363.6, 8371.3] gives 11.3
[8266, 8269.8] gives 11.8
